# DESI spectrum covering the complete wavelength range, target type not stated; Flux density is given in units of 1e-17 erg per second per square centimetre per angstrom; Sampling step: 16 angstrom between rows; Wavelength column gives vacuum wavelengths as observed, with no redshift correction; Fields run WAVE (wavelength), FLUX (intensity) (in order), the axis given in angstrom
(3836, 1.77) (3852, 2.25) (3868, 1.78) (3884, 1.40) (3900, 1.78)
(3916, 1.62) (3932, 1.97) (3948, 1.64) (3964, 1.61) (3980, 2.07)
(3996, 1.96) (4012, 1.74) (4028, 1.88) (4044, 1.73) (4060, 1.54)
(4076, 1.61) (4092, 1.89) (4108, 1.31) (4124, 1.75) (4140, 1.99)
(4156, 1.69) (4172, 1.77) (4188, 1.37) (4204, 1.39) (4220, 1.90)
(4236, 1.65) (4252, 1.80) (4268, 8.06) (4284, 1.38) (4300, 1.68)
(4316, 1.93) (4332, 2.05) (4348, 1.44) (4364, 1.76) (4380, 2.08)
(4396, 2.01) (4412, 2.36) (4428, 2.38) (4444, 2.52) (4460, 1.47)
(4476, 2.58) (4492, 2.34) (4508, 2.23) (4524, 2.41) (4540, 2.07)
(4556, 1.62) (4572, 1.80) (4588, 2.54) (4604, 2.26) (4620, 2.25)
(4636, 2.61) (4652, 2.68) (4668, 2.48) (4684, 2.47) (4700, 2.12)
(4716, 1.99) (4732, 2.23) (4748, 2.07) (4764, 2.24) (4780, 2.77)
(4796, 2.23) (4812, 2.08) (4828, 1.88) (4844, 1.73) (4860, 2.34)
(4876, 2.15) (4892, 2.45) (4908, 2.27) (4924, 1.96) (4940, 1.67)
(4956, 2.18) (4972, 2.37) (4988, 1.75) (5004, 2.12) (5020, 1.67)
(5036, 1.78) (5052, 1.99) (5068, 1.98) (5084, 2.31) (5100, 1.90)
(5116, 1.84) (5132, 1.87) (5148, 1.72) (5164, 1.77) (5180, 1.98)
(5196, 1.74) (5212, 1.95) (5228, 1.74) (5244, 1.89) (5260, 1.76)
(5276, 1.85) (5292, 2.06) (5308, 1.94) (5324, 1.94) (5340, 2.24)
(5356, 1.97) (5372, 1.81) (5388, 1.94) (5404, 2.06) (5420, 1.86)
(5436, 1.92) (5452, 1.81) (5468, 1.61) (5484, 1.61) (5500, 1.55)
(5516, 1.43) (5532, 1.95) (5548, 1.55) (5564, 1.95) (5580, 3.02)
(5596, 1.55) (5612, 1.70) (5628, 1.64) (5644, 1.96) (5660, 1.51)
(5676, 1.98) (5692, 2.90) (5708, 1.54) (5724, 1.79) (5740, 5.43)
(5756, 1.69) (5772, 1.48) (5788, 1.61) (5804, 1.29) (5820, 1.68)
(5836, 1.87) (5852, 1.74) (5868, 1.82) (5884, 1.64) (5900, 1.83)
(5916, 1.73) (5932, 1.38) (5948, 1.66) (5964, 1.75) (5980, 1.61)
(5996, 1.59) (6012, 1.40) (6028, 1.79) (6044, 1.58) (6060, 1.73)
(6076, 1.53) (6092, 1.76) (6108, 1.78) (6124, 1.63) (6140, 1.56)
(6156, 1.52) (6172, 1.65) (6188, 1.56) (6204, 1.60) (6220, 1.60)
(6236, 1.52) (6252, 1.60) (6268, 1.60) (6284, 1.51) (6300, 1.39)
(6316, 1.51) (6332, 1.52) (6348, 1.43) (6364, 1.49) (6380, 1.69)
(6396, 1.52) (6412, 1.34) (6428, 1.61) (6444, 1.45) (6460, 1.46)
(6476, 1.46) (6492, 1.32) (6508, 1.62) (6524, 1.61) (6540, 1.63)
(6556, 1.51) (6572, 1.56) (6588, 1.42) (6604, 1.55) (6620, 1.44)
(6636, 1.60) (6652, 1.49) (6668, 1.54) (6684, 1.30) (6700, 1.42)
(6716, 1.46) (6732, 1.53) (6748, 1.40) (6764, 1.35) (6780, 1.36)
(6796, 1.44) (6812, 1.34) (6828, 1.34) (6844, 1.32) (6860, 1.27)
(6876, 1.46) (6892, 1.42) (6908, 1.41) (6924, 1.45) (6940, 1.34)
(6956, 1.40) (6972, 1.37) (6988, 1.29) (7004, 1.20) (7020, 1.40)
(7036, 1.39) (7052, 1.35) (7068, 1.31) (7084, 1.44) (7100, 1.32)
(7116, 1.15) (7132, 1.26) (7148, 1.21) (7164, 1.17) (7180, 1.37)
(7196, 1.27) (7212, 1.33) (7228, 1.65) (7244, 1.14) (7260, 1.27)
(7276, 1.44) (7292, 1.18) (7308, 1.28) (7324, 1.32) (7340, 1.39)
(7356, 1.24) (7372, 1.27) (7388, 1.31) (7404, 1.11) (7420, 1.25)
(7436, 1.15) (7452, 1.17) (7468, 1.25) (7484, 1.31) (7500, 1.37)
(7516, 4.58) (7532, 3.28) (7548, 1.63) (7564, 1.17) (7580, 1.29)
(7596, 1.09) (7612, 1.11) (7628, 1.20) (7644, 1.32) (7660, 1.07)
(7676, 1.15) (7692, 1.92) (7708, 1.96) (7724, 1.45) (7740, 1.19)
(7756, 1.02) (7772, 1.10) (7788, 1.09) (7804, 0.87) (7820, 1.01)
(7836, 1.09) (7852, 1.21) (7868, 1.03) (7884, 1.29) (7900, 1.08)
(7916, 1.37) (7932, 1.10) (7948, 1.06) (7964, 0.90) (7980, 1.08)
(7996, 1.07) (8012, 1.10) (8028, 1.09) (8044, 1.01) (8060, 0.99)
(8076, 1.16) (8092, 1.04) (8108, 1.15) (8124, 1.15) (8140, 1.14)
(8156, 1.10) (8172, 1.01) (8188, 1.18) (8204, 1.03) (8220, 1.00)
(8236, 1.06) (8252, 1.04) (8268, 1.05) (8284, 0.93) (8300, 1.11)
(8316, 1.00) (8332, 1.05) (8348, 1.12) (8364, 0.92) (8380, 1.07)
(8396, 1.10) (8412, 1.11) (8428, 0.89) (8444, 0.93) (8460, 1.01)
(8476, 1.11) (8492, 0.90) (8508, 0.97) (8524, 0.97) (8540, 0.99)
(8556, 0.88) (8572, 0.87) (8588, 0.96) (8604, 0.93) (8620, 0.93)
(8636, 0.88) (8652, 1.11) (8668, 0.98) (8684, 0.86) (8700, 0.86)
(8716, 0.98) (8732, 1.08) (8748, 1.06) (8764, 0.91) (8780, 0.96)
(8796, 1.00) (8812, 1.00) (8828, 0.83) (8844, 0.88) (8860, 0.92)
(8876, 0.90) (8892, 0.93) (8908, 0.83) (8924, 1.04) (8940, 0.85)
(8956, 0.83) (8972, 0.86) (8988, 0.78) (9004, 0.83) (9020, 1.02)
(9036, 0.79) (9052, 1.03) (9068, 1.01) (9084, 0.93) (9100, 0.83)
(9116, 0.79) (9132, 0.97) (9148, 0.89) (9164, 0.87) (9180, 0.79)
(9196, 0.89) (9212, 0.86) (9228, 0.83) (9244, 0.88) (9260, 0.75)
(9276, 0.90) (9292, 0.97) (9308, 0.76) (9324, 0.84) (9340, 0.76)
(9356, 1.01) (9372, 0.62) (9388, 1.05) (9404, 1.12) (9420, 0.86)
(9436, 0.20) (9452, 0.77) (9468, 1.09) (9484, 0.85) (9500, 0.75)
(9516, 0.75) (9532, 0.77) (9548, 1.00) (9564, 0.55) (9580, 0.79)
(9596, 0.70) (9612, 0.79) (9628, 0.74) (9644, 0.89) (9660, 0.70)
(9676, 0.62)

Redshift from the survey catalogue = 0.15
